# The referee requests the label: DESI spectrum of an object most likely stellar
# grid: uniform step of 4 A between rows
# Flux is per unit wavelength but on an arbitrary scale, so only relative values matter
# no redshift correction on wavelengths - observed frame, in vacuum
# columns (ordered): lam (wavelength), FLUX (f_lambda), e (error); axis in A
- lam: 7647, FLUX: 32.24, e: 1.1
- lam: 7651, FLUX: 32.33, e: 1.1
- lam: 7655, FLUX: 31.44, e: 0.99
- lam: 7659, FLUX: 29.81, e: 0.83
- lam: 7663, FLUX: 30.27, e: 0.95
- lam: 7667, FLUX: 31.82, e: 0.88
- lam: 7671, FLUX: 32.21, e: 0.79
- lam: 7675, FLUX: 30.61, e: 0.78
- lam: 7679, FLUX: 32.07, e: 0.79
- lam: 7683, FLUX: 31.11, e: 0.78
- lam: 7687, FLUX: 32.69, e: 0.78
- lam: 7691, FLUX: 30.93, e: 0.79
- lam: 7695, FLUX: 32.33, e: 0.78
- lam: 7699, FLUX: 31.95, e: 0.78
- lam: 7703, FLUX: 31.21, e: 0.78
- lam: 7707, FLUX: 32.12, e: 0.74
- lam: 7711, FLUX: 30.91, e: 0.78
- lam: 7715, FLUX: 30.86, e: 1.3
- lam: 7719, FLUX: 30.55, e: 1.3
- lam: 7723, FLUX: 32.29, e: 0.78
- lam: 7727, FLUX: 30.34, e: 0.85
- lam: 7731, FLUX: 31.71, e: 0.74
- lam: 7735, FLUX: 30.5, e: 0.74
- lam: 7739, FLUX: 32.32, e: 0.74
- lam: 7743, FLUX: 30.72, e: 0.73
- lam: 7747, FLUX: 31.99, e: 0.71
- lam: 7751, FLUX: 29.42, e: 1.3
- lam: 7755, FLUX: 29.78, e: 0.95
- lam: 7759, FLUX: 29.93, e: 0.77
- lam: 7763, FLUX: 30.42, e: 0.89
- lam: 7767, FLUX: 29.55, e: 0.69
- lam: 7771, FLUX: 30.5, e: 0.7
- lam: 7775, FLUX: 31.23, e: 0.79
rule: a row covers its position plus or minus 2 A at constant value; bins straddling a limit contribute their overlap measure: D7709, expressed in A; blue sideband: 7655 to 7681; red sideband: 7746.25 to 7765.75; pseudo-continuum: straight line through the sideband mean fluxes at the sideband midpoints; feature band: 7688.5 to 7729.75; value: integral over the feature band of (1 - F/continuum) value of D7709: -0.91 A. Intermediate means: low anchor 31.2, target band 31.4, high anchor 30.2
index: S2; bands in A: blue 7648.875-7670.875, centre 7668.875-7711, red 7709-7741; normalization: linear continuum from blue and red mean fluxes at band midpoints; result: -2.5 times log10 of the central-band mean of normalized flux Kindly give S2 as -0.016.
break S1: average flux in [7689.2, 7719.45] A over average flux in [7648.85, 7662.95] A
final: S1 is 1.0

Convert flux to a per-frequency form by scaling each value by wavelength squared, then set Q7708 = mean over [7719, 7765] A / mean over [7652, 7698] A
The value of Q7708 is 1.0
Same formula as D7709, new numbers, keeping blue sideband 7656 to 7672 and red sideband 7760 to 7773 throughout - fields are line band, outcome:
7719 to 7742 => -0.7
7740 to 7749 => -0.3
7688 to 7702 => -0.5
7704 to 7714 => -0.3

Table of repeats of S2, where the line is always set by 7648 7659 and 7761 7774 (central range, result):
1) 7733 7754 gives -0.01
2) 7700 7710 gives -0.02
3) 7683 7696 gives -0.02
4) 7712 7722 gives 0.00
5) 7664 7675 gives -0.01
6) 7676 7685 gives -0.01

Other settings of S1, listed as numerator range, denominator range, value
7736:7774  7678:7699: 0.96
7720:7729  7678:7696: 0.98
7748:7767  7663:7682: 0.95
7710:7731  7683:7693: 0.98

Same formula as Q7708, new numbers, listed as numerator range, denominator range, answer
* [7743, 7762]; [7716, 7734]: 0.98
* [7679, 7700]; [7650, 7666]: 1.04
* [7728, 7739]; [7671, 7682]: 1.01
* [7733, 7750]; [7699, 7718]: 1.01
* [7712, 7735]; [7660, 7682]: 1.01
